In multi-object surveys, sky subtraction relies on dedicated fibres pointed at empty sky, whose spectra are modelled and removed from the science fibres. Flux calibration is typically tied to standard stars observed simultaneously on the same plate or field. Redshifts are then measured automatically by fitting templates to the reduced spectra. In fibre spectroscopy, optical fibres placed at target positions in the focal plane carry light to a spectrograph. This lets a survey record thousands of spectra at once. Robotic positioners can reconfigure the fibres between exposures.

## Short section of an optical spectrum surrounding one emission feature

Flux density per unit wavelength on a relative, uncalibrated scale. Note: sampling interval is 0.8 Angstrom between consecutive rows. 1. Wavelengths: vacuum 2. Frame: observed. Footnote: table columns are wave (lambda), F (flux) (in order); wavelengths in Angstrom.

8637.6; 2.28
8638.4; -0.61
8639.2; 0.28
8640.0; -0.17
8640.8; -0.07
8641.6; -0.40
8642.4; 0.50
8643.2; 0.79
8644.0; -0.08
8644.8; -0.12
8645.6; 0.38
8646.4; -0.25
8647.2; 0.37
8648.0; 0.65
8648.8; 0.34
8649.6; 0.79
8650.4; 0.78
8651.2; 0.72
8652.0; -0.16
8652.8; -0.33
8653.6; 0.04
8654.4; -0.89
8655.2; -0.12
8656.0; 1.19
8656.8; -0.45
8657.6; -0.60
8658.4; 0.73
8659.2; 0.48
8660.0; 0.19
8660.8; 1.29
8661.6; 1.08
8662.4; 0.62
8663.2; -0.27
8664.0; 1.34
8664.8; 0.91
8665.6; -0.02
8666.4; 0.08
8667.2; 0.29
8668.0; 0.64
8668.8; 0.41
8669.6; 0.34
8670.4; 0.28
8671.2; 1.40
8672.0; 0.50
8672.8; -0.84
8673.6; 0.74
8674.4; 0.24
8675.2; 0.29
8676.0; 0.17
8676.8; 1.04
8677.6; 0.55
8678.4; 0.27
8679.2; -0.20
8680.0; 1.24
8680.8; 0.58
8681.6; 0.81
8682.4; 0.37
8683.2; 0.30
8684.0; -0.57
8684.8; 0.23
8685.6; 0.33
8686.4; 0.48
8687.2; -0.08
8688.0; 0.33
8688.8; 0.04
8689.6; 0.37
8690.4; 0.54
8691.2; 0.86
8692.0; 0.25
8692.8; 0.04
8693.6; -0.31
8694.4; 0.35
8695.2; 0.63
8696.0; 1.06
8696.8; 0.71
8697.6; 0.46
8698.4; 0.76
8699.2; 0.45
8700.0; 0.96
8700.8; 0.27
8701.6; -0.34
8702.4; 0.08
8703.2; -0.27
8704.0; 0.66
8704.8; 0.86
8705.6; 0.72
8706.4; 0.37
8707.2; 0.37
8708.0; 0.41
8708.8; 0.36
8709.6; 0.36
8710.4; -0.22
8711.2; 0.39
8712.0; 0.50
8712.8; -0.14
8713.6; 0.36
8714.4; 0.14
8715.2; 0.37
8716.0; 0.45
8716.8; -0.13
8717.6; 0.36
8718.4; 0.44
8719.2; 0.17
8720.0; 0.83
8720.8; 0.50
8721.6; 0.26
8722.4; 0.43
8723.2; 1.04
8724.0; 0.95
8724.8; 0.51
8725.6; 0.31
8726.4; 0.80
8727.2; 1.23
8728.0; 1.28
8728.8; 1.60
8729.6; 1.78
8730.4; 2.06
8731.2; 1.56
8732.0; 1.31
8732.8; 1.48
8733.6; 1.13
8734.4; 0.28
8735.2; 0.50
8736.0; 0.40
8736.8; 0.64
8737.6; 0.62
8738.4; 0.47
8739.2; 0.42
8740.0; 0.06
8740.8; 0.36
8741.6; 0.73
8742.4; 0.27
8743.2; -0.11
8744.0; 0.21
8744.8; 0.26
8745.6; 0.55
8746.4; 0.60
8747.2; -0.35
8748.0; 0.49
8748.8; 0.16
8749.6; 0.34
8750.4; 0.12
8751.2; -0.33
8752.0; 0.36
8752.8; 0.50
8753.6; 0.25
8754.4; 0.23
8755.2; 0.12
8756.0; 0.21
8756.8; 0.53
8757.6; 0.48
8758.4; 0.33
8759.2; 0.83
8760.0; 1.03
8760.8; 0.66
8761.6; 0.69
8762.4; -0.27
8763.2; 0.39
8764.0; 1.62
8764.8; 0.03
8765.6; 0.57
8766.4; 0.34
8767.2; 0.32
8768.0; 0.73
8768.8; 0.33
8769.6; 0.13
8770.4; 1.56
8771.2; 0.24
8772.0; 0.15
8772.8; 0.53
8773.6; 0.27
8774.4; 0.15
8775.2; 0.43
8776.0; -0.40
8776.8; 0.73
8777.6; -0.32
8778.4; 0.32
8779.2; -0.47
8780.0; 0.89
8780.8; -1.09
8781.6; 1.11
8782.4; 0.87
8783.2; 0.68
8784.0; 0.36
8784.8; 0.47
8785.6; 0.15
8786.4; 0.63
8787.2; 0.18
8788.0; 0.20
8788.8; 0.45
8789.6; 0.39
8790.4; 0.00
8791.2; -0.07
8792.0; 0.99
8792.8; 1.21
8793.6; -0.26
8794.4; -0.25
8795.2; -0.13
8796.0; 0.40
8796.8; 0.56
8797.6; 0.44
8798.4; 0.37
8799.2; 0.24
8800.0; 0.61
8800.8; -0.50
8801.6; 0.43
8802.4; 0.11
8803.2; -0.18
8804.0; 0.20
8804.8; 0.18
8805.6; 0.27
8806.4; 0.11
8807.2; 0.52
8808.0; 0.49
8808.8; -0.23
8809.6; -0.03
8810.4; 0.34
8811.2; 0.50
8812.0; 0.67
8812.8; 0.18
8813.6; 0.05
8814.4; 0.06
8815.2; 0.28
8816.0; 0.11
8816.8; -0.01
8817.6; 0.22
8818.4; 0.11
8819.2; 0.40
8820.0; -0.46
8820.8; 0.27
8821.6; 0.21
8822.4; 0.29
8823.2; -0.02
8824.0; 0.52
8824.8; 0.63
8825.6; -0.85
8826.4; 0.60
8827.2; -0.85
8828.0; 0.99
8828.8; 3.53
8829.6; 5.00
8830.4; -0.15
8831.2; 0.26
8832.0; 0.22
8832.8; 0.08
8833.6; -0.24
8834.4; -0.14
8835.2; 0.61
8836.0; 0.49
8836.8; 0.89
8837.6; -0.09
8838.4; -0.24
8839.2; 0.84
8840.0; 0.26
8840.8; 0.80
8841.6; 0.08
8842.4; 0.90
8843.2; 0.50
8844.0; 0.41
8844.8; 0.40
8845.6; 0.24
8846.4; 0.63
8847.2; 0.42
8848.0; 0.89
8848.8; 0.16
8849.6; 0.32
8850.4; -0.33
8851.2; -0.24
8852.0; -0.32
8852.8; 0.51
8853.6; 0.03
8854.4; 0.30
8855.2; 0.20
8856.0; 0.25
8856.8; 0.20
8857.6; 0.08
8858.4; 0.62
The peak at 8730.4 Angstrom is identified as H-gamma 4340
